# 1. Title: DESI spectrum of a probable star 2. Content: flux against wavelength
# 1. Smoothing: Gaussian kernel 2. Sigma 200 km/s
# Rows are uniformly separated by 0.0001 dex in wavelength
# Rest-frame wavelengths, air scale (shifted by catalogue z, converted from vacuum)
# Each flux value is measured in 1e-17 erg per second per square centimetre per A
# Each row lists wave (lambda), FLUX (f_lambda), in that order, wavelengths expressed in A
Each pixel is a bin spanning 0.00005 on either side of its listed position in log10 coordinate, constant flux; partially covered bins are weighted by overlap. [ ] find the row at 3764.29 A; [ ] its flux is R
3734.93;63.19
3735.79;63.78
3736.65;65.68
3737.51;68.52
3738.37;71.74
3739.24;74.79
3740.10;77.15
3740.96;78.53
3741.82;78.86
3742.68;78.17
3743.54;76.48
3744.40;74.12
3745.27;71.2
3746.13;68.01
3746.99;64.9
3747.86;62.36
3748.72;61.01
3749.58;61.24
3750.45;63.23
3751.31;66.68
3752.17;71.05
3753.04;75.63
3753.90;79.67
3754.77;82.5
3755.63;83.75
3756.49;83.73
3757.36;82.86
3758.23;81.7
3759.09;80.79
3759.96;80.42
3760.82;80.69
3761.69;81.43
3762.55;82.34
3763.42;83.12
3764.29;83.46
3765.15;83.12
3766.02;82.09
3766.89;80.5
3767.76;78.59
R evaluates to 83.46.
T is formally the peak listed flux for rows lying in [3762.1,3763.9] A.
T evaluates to 83.12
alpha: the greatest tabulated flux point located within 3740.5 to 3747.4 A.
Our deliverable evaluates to 78.86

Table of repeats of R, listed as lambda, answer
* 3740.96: 78.53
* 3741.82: 78.86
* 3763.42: 83.12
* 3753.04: 75.63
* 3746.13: 68.01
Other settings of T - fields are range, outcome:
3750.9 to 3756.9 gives 83.75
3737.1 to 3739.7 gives 74.79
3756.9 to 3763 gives 82.86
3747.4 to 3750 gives 62.36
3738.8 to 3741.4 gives 78.53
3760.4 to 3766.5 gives 83.46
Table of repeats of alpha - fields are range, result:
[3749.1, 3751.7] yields 66.68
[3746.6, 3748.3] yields 64.9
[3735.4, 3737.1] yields 65.68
